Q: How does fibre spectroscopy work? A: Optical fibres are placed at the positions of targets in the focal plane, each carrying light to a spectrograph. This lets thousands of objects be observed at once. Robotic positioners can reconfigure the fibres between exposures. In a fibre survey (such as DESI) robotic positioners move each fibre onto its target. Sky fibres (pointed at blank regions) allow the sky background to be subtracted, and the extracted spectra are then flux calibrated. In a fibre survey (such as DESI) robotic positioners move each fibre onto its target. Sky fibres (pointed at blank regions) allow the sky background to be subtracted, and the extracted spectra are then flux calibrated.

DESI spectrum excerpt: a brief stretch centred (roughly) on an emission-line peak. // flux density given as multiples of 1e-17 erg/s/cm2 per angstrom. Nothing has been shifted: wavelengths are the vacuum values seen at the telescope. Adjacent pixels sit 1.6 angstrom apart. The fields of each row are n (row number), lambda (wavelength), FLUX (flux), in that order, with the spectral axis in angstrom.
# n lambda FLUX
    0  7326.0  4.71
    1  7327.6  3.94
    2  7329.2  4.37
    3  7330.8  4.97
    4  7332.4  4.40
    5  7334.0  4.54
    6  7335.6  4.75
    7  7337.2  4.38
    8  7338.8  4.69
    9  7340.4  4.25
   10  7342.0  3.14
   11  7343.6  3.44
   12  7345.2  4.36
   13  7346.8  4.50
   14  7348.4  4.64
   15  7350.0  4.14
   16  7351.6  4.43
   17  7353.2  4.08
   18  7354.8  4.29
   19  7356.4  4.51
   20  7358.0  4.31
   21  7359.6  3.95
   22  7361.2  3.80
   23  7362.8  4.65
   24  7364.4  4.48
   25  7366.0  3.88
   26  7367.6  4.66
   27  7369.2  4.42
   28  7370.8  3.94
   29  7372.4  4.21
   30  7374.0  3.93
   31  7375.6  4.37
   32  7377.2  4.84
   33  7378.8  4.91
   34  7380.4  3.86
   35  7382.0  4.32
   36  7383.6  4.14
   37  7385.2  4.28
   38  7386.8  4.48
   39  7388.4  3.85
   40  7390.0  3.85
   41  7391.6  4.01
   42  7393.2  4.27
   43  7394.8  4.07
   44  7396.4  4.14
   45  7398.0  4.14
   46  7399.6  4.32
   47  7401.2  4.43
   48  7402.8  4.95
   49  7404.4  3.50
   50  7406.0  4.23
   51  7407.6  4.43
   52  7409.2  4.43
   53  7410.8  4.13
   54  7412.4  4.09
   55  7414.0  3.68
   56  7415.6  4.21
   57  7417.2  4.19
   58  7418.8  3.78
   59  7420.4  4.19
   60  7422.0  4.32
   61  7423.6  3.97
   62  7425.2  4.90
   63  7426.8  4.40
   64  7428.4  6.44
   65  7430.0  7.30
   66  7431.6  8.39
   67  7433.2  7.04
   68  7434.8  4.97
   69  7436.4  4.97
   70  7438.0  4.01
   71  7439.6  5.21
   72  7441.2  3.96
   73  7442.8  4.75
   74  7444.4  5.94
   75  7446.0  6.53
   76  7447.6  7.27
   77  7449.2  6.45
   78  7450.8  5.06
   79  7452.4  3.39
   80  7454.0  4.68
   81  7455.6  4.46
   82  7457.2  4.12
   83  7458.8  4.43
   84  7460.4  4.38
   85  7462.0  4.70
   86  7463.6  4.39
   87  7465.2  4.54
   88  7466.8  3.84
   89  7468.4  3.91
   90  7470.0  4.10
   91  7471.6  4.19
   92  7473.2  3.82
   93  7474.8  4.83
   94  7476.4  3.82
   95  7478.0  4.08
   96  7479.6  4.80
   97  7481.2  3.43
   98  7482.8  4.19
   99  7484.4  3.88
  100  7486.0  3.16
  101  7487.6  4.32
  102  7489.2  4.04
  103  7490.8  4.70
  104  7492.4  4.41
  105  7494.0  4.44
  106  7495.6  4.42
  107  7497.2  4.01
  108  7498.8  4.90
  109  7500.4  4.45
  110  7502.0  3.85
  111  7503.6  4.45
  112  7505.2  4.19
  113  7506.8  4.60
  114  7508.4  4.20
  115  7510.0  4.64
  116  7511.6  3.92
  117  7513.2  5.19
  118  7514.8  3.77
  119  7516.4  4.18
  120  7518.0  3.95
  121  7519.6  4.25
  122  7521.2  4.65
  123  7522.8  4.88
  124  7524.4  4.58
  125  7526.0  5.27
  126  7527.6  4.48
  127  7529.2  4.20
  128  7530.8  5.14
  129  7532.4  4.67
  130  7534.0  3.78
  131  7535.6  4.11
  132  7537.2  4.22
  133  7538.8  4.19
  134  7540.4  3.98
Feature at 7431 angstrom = [S II] 6716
